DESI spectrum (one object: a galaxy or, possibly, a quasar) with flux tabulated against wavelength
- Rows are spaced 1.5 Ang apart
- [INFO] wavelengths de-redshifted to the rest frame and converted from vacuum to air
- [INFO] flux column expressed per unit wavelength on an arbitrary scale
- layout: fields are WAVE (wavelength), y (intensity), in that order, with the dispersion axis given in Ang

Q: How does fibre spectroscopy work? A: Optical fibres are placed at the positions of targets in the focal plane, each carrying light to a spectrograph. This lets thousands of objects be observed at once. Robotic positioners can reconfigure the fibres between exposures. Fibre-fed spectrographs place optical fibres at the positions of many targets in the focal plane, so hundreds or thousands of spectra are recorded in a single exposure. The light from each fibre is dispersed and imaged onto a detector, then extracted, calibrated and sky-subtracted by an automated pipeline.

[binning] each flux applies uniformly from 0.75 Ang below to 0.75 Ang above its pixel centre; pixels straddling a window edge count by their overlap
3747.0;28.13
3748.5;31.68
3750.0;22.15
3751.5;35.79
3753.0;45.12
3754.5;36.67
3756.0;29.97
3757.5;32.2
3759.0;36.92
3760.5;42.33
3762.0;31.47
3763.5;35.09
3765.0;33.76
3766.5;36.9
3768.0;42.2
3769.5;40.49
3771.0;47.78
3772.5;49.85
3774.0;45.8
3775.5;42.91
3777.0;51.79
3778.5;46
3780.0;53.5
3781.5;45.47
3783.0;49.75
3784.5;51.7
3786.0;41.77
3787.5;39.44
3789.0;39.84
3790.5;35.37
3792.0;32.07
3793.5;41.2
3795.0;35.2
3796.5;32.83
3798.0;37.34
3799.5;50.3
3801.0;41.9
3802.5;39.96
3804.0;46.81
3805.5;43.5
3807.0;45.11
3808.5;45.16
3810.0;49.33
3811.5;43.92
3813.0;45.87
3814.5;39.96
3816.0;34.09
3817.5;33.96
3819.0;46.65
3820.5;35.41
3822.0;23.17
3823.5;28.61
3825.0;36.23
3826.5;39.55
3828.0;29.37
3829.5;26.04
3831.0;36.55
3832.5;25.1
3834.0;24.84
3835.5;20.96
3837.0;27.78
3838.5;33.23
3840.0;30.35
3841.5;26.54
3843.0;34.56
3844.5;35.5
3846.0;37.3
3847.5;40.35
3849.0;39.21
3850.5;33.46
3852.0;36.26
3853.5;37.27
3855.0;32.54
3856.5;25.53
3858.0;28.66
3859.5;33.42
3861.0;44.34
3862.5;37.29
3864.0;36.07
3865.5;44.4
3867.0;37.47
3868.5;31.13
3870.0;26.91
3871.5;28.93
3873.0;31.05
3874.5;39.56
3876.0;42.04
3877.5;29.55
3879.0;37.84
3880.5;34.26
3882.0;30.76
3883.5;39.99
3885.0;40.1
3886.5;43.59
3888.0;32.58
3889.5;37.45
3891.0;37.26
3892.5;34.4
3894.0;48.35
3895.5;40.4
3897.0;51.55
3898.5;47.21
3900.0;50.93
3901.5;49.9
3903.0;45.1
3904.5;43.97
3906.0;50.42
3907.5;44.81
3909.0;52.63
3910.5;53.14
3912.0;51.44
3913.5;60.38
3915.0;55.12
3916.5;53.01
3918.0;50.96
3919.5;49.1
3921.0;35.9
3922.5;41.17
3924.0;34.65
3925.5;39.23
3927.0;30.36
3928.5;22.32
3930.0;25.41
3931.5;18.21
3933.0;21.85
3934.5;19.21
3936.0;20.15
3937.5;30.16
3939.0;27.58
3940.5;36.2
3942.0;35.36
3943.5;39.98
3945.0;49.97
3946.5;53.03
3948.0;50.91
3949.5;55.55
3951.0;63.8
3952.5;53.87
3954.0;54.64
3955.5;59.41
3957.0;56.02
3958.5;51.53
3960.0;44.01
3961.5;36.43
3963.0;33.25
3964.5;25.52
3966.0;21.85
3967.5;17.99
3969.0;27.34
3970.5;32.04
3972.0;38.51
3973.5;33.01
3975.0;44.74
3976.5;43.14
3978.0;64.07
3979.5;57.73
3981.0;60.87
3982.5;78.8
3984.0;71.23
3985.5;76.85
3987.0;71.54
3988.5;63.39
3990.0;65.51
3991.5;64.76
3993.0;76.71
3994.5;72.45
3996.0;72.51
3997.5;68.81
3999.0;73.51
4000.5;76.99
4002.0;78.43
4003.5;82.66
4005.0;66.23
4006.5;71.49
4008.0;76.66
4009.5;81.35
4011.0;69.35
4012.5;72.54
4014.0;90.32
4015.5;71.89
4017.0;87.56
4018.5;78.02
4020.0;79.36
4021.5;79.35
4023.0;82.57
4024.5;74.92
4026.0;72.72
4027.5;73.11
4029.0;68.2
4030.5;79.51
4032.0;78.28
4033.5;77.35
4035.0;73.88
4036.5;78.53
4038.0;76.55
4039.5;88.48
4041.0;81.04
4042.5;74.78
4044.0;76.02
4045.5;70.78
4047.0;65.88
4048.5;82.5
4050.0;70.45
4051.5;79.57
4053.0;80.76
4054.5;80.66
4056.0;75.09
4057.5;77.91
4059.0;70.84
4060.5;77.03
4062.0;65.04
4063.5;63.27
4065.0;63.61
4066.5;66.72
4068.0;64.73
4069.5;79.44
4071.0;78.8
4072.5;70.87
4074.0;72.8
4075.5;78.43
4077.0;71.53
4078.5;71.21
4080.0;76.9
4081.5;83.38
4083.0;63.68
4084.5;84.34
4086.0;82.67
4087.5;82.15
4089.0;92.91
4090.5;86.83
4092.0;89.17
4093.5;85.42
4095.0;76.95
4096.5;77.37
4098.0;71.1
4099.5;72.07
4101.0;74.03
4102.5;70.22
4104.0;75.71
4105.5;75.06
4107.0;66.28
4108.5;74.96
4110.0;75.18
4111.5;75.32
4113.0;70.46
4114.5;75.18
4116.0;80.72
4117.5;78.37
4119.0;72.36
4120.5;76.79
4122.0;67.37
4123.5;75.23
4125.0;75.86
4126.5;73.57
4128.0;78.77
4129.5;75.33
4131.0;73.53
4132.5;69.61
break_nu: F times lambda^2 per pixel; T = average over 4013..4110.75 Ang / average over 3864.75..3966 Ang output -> 2.0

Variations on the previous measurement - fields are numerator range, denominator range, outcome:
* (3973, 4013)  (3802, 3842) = 2.10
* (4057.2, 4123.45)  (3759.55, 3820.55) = 2.08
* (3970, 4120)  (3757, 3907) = 2.13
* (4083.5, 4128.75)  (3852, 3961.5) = 2.09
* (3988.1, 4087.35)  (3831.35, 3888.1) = 2.41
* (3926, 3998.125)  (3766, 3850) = 1.30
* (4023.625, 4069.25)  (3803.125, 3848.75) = 2.34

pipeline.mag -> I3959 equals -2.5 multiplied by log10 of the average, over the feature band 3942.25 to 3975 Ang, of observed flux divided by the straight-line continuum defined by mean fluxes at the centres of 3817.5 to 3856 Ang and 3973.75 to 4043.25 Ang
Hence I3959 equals 0.38 mag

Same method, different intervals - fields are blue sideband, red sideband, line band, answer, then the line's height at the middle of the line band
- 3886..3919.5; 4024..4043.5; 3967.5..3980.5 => 0.46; 63.2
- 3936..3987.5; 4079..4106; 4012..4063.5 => -0.18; 65.3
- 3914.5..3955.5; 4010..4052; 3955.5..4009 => 0.03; 58.1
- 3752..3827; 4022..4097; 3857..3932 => 0.33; 54.5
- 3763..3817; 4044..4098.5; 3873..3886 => 0.41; 53.2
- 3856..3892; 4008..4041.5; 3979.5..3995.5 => -0.04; 67.4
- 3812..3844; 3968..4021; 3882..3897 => 0.14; 45.1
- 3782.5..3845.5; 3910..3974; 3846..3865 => 0.07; 37.9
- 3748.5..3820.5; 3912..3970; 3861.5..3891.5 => 0.12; 40.1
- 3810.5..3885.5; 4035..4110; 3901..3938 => 0.17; 47.5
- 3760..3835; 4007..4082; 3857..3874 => 0.40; 49.6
